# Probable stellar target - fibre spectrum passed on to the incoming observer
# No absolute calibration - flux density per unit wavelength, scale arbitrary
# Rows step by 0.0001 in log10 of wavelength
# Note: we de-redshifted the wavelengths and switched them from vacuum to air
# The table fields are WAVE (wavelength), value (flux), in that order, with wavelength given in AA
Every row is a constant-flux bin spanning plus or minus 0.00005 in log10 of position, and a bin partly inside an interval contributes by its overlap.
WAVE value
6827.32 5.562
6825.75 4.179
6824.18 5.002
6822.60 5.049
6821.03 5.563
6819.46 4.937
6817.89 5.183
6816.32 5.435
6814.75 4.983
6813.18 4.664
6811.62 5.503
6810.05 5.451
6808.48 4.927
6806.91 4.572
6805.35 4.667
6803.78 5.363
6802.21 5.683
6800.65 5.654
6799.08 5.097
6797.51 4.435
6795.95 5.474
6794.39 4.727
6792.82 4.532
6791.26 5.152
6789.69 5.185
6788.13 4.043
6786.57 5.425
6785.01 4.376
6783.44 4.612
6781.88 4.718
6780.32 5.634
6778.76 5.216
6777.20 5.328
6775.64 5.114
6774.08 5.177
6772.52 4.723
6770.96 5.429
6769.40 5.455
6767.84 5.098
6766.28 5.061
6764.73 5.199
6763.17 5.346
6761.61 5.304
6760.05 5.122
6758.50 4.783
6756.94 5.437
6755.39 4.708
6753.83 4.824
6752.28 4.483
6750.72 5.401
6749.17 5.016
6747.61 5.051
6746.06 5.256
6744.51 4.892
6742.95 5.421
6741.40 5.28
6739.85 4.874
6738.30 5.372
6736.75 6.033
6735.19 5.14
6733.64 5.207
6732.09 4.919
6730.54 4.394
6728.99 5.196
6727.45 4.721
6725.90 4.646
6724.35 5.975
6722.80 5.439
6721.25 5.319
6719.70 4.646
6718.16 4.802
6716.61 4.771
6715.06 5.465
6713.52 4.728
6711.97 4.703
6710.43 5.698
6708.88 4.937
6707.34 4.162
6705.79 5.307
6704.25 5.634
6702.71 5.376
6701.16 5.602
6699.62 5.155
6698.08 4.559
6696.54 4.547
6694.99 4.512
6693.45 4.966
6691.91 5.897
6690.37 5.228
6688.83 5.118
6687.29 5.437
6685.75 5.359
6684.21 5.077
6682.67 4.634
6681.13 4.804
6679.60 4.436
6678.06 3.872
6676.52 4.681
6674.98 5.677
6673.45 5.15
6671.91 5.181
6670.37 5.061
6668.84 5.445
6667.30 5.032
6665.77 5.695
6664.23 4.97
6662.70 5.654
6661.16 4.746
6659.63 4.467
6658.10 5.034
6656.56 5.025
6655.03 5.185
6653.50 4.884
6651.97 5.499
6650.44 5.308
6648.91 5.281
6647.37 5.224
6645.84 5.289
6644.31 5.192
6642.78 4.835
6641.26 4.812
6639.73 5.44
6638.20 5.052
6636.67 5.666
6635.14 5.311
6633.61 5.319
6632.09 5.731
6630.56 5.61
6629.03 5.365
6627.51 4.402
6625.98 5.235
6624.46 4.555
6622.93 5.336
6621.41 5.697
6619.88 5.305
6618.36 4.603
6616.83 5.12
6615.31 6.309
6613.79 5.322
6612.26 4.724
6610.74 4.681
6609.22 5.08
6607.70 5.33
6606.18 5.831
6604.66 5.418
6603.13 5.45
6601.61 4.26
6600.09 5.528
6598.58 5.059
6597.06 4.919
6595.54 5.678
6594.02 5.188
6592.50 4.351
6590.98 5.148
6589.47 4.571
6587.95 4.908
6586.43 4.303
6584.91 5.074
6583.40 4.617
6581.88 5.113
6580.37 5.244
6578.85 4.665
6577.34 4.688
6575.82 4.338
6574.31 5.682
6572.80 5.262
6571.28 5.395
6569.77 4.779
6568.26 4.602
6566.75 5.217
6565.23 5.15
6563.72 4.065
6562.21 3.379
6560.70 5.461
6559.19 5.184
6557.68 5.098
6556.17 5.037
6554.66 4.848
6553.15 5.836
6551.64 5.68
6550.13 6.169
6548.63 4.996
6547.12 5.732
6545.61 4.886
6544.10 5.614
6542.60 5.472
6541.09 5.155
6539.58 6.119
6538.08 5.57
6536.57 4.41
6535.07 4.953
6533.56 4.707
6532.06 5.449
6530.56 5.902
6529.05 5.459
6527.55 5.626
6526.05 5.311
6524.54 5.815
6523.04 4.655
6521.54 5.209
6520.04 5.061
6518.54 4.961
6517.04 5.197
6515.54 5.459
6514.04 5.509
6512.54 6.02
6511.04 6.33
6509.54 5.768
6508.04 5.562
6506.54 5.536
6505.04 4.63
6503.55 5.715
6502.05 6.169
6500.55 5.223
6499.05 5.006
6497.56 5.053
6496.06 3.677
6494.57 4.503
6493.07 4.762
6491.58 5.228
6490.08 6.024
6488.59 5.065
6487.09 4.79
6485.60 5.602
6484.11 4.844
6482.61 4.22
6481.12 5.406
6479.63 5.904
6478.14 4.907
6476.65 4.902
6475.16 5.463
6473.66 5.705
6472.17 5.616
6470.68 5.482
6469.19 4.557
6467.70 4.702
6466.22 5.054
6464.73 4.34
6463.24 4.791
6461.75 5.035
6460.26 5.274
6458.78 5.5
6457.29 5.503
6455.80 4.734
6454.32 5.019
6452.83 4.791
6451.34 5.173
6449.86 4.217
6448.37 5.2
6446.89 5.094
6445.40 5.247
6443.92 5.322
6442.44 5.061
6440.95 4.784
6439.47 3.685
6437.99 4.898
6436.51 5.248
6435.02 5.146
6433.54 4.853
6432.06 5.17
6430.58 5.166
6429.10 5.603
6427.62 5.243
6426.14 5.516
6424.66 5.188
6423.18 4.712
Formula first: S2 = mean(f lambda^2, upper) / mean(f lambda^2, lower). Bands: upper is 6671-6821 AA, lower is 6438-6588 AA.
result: 1.06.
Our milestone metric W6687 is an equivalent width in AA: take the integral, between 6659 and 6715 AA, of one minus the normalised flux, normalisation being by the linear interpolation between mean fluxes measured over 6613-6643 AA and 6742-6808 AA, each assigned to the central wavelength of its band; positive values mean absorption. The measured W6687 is 1.4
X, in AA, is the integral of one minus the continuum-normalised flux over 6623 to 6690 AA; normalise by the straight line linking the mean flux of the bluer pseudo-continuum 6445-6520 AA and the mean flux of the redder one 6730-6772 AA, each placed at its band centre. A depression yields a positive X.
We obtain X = 0.4 AA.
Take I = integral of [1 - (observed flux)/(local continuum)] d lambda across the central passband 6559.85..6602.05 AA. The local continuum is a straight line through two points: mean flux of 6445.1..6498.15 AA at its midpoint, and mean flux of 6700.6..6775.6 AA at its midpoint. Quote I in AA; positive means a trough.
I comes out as 1.5 AA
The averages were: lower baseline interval 5.04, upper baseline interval 5.11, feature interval 4.89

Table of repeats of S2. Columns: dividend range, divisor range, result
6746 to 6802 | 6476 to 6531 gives 1.04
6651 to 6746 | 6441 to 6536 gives 1.04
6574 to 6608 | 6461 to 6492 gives 1.01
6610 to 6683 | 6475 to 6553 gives 1.01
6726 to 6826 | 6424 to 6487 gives 1.10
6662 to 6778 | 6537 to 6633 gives 1.03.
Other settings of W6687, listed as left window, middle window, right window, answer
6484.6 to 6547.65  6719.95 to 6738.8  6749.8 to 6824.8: -0.2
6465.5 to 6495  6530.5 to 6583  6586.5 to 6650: 0.3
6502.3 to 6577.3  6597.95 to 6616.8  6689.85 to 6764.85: -0.2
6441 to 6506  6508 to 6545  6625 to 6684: -2.3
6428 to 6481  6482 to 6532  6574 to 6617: -2.1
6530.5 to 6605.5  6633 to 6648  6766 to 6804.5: -0.4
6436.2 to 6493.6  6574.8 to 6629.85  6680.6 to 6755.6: 0.3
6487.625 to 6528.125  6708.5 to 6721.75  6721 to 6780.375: 0.4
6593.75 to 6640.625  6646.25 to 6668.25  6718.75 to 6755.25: 0.2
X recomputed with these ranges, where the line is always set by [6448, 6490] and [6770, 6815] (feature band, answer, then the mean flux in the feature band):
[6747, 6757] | 0.2 AA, 4.95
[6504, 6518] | -1.3 AA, 5.55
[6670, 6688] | 0.4 AA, 4.94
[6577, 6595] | 0.8 AA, 4.84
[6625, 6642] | -0.7 AA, 5.26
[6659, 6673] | -0.3 AA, 5.14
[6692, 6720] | 0.2 AA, 5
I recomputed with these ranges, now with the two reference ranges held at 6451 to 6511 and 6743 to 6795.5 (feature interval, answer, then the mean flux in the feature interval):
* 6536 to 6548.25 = -0.60 AA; 5.37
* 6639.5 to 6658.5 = -0.26 AA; 5.15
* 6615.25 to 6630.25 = -0.19 AA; 5.15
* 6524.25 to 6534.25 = -0.64 AA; 5.46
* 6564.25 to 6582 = 0.39 AA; 5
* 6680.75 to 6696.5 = -0.06 AA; 5.08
